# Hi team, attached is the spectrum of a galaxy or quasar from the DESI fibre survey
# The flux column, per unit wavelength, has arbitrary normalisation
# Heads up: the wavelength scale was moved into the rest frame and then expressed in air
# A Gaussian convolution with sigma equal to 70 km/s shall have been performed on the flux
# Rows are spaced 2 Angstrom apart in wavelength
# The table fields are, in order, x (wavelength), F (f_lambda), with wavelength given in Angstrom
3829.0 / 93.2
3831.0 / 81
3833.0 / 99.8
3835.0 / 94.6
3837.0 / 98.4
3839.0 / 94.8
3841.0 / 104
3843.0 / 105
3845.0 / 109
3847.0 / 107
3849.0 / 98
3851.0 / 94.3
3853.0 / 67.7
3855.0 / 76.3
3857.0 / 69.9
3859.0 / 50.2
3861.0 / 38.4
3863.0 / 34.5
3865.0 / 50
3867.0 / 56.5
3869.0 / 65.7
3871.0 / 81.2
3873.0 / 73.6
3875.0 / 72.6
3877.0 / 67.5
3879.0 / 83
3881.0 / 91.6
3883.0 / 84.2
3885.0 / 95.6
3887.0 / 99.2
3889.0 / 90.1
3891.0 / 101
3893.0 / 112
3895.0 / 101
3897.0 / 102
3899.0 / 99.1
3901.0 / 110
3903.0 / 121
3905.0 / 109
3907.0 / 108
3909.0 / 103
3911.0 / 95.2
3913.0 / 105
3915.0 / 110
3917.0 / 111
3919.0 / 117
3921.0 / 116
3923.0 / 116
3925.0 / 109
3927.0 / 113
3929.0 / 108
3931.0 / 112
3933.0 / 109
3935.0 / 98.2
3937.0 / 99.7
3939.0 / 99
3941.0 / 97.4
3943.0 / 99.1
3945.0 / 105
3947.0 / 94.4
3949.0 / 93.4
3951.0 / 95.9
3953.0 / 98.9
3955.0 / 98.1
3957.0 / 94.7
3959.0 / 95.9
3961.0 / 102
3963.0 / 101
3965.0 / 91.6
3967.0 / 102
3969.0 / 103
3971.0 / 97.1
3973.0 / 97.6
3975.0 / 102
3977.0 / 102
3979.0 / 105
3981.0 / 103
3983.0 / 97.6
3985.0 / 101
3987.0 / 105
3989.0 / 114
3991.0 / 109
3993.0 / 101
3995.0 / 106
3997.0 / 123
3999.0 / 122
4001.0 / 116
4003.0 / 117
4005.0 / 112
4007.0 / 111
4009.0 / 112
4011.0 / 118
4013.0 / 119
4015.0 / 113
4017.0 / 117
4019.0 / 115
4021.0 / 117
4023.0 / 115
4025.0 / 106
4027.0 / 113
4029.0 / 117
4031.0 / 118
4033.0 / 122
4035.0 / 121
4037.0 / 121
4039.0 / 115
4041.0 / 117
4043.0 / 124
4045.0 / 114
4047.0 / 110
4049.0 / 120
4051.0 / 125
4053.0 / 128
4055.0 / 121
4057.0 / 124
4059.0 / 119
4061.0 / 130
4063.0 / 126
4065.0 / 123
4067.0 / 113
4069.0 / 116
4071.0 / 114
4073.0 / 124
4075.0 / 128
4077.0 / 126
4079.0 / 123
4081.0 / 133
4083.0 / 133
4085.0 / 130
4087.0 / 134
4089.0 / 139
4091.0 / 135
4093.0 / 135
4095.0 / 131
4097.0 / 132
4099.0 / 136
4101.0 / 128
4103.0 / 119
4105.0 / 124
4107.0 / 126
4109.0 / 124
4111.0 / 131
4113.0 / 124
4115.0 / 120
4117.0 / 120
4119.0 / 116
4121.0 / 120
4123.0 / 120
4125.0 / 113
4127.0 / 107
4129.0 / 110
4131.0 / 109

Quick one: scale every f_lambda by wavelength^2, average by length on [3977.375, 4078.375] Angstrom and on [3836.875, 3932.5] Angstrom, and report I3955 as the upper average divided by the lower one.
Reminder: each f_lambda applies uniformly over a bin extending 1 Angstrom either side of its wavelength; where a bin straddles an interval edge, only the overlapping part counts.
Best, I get 1.3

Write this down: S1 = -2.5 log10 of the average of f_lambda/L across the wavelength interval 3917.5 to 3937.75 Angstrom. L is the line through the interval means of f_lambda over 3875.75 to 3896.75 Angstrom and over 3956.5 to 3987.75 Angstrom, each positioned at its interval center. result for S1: -0.15 mag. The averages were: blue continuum 92.6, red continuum 100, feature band 110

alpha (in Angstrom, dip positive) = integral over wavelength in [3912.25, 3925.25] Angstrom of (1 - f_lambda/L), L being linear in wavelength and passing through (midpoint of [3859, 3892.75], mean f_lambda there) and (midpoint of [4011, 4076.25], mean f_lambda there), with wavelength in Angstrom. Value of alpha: -4.0 Angstrom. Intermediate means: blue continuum 74.2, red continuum 119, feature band 112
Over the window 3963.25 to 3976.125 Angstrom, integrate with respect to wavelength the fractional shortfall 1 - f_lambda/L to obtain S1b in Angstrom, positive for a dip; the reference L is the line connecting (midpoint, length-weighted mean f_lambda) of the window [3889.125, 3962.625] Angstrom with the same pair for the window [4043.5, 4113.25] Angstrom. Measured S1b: 1.3 Angstrom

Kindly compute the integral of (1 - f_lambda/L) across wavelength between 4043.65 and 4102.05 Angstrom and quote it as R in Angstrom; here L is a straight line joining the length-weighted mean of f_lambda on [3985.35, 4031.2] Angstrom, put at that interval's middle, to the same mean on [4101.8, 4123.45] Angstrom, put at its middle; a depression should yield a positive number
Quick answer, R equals -3.4 Angstrom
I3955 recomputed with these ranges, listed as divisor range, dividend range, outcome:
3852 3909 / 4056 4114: 1.69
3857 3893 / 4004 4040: 1.69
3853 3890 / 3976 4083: 1.78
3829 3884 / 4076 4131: 1.78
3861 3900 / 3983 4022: 1.48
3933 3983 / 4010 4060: 1.24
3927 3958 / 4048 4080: 1.29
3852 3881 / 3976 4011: 1.81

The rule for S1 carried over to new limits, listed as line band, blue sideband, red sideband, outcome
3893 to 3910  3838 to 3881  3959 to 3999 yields -0.24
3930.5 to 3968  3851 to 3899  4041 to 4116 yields -0.05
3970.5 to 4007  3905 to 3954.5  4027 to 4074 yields 0.05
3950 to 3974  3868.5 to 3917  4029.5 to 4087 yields 0.09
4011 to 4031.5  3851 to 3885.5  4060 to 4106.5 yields -0.04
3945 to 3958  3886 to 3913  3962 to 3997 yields 0.07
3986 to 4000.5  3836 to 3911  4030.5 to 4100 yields -0.01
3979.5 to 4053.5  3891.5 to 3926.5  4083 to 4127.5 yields 0.04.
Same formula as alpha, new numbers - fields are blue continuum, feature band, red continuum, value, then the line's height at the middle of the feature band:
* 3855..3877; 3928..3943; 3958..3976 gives -2.77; 87.1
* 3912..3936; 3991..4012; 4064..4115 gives 0.82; 118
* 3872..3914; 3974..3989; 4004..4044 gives 0.92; 110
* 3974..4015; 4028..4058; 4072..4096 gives 0.36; 121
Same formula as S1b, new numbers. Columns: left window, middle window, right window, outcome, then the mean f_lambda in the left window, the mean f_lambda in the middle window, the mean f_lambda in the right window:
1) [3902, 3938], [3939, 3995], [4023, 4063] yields 6.2 Angstrom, 109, 100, 119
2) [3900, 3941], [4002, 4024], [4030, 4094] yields 0.6 Angstrom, 108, 115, 124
